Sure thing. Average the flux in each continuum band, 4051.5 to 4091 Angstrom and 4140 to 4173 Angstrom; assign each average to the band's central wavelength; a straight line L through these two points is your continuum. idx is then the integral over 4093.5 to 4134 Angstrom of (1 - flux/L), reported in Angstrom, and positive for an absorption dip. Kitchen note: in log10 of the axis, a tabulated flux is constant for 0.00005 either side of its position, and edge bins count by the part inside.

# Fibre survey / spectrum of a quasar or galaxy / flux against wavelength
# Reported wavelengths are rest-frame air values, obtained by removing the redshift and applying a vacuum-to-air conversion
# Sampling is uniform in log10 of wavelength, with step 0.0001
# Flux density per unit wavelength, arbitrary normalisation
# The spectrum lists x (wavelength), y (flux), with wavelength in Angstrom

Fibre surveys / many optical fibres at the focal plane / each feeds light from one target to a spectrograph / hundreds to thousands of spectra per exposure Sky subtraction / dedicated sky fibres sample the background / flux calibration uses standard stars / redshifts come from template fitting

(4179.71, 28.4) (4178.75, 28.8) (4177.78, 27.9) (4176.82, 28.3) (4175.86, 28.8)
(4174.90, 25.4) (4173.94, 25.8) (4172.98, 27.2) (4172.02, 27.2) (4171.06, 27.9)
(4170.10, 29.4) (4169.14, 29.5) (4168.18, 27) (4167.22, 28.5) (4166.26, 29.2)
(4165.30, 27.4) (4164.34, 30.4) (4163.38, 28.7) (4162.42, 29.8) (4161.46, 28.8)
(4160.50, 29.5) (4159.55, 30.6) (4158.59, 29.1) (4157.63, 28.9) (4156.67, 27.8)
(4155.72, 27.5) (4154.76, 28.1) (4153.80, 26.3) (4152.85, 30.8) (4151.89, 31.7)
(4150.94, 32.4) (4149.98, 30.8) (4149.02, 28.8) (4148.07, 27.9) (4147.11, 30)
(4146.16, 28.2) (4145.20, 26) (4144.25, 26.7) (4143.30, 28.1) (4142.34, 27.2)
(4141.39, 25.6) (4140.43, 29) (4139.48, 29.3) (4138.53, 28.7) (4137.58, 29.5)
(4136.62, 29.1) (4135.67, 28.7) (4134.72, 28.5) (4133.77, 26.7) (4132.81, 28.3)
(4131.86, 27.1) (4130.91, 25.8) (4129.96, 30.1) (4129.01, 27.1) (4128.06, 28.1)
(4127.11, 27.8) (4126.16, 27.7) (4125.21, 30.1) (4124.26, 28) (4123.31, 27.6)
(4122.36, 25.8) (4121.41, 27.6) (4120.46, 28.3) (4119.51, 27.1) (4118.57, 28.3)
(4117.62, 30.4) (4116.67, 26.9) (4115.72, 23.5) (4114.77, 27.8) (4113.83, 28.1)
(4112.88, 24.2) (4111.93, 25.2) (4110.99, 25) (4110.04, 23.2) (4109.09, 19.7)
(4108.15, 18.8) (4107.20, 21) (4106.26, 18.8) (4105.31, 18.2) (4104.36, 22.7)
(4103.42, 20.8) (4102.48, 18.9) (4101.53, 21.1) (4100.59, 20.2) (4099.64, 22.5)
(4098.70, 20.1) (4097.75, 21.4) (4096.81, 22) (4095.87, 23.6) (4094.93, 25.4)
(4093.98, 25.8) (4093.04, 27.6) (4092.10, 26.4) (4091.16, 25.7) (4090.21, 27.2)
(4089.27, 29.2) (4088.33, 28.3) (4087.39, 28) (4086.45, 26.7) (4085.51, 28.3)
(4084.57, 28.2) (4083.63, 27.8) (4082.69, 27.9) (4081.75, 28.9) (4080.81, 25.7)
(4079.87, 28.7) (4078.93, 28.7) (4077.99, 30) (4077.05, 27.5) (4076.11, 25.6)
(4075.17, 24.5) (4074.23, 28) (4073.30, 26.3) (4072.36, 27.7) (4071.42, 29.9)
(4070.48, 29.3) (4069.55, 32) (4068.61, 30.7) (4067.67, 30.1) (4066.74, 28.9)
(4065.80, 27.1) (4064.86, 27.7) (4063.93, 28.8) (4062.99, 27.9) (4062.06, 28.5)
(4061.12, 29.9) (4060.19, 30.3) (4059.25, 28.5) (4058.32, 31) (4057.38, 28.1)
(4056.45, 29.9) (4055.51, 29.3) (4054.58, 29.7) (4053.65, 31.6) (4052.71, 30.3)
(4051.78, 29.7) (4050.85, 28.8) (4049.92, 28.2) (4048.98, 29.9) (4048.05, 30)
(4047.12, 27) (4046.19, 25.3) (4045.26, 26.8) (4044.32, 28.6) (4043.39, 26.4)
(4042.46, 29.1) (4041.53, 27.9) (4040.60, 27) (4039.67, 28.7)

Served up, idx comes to 5.4 Angstrom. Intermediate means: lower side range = 28.6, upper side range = 28.6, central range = 24.8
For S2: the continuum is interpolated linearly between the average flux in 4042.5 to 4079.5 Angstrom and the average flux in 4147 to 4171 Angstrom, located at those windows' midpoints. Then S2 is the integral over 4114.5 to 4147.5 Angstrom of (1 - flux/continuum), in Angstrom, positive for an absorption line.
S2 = 1.3 Angstrom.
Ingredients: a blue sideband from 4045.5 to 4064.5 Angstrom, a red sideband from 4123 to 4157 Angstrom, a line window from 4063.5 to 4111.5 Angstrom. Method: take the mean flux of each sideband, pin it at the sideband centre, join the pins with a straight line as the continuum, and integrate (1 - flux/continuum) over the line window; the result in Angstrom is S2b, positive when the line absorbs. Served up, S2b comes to 5.4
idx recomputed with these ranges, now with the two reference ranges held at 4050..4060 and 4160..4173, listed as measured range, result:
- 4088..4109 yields 4.6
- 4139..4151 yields 0.2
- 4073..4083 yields 0.7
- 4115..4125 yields 0.6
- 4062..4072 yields 0.1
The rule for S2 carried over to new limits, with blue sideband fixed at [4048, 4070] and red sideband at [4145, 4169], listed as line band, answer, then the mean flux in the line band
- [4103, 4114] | 2.72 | 22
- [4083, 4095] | 0.80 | 27.3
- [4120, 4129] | 0.40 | 27.8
